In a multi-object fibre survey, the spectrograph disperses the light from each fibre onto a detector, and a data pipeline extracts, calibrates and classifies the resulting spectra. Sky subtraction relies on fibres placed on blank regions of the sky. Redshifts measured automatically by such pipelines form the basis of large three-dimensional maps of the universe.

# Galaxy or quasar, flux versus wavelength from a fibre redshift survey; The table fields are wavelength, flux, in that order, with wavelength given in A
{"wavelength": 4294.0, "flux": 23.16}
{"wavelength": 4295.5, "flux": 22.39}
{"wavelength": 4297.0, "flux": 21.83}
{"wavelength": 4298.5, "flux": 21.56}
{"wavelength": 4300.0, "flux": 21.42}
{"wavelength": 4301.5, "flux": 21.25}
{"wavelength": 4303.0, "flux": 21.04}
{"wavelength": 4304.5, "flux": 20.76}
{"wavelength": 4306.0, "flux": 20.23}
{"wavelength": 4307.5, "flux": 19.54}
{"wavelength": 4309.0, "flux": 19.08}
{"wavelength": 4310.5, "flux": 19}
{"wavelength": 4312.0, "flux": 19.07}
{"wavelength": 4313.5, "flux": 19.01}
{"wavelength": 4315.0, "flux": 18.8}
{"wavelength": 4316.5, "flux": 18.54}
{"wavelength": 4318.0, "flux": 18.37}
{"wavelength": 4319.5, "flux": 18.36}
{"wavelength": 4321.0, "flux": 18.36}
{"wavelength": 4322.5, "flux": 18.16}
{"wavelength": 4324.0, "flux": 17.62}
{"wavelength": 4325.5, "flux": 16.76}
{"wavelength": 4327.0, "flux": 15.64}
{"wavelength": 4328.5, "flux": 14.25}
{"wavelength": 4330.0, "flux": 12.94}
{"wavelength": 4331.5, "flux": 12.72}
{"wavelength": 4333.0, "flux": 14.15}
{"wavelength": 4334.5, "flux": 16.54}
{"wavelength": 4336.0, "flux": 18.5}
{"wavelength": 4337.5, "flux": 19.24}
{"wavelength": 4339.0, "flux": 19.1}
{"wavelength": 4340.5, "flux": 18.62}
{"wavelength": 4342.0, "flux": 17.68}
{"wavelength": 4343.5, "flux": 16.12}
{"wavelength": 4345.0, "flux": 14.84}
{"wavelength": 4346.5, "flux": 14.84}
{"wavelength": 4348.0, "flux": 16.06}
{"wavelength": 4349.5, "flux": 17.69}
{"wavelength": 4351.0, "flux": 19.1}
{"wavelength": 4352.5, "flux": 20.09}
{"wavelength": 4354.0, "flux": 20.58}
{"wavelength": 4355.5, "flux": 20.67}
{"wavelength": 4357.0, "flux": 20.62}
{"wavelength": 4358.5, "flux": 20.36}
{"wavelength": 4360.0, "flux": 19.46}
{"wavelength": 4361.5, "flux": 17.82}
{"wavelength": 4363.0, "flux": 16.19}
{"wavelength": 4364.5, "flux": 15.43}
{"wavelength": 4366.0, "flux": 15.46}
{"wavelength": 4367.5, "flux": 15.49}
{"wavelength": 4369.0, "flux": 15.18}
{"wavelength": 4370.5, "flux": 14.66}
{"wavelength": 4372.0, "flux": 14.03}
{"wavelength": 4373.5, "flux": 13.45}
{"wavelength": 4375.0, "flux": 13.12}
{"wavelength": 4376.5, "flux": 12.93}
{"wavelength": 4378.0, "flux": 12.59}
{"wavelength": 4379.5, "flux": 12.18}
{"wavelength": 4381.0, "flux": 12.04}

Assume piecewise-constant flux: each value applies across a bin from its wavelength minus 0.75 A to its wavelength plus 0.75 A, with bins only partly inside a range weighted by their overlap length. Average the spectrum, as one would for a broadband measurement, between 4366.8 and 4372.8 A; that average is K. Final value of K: 14.8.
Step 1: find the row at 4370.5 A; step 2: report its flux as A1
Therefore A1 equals 14.66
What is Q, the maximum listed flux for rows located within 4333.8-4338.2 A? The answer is 19.24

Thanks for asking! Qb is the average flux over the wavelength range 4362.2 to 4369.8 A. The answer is 15.6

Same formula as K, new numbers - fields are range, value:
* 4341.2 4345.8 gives 16.2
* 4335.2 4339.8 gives 18.9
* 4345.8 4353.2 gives 17.6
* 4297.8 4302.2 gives 21.4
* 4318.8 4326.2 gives 17.9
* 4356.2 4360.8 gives 20.1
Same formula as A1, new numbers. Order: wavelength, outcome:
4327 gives 15.64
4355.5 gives 20.67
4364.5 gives 15.43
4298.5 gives 21.56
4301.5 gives 21.25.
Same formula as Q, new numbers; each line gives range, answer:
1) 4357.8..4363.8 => 20.36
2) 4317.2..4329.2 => 18.37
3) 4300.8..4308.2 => 21.25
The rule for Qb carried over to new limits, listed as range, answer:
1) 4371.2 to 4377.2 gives 13.4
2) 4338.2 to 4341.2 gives 18.9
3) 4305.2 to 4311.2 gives 19.5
